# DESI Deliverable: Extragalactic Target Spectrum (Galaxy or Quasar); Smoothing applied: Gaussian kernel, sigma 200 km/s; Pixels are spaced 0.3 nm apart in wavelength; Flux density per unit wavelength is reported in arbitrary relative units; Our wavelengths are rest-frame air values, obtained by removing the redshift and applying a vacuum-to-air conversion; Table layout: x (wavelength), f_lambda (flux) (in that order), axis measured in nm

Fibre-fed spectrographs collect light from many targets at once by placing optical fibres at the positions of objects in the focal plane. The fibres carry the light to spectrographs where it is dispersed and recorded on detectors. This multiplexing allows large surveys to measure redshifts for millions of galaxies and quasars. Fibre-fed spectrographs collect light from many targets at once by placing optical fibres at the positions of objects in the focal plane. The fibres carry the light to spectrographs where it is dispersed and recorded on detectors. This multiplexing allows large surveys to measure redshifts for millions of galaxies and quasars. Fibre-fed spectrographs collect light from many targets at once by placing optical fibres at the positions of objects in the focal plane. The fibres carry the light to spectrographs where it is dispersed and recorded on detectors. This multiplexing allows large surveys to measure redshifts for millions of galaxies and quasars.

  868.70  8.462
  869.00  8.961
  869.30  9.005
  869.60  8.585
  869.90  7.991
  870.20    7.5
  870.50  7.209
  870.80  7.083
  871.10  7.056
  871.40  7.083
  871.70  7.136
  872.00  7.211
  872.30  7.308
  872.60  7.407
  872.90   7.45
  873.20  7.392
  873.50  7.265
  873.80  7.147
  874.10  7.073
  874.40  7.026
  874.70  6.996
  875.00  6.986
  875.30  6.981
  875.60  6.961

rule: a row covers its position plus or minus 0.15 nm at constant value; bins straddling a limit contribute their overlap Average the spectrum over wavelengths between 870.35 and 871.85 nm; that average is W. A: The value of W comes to 7.11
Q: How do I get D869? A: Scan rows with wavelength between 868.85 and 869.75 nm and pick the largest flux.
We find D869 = 9.005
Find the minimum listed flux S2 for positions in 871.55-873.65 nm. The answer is 7.136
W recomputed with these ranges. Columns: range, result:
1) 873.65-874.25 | 7.11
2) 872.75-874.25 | 7.27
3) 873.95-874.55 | 7.05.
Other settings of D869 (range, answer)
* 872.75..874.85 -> 7.45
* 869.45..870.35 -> 8.585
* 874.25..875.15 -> 7.026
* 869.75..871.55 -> 7.991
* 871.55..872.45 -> 7.308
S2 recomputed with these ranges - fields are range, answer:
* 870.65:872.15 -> 7.056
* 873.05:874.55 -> 7.026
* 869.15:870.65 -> 7.209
